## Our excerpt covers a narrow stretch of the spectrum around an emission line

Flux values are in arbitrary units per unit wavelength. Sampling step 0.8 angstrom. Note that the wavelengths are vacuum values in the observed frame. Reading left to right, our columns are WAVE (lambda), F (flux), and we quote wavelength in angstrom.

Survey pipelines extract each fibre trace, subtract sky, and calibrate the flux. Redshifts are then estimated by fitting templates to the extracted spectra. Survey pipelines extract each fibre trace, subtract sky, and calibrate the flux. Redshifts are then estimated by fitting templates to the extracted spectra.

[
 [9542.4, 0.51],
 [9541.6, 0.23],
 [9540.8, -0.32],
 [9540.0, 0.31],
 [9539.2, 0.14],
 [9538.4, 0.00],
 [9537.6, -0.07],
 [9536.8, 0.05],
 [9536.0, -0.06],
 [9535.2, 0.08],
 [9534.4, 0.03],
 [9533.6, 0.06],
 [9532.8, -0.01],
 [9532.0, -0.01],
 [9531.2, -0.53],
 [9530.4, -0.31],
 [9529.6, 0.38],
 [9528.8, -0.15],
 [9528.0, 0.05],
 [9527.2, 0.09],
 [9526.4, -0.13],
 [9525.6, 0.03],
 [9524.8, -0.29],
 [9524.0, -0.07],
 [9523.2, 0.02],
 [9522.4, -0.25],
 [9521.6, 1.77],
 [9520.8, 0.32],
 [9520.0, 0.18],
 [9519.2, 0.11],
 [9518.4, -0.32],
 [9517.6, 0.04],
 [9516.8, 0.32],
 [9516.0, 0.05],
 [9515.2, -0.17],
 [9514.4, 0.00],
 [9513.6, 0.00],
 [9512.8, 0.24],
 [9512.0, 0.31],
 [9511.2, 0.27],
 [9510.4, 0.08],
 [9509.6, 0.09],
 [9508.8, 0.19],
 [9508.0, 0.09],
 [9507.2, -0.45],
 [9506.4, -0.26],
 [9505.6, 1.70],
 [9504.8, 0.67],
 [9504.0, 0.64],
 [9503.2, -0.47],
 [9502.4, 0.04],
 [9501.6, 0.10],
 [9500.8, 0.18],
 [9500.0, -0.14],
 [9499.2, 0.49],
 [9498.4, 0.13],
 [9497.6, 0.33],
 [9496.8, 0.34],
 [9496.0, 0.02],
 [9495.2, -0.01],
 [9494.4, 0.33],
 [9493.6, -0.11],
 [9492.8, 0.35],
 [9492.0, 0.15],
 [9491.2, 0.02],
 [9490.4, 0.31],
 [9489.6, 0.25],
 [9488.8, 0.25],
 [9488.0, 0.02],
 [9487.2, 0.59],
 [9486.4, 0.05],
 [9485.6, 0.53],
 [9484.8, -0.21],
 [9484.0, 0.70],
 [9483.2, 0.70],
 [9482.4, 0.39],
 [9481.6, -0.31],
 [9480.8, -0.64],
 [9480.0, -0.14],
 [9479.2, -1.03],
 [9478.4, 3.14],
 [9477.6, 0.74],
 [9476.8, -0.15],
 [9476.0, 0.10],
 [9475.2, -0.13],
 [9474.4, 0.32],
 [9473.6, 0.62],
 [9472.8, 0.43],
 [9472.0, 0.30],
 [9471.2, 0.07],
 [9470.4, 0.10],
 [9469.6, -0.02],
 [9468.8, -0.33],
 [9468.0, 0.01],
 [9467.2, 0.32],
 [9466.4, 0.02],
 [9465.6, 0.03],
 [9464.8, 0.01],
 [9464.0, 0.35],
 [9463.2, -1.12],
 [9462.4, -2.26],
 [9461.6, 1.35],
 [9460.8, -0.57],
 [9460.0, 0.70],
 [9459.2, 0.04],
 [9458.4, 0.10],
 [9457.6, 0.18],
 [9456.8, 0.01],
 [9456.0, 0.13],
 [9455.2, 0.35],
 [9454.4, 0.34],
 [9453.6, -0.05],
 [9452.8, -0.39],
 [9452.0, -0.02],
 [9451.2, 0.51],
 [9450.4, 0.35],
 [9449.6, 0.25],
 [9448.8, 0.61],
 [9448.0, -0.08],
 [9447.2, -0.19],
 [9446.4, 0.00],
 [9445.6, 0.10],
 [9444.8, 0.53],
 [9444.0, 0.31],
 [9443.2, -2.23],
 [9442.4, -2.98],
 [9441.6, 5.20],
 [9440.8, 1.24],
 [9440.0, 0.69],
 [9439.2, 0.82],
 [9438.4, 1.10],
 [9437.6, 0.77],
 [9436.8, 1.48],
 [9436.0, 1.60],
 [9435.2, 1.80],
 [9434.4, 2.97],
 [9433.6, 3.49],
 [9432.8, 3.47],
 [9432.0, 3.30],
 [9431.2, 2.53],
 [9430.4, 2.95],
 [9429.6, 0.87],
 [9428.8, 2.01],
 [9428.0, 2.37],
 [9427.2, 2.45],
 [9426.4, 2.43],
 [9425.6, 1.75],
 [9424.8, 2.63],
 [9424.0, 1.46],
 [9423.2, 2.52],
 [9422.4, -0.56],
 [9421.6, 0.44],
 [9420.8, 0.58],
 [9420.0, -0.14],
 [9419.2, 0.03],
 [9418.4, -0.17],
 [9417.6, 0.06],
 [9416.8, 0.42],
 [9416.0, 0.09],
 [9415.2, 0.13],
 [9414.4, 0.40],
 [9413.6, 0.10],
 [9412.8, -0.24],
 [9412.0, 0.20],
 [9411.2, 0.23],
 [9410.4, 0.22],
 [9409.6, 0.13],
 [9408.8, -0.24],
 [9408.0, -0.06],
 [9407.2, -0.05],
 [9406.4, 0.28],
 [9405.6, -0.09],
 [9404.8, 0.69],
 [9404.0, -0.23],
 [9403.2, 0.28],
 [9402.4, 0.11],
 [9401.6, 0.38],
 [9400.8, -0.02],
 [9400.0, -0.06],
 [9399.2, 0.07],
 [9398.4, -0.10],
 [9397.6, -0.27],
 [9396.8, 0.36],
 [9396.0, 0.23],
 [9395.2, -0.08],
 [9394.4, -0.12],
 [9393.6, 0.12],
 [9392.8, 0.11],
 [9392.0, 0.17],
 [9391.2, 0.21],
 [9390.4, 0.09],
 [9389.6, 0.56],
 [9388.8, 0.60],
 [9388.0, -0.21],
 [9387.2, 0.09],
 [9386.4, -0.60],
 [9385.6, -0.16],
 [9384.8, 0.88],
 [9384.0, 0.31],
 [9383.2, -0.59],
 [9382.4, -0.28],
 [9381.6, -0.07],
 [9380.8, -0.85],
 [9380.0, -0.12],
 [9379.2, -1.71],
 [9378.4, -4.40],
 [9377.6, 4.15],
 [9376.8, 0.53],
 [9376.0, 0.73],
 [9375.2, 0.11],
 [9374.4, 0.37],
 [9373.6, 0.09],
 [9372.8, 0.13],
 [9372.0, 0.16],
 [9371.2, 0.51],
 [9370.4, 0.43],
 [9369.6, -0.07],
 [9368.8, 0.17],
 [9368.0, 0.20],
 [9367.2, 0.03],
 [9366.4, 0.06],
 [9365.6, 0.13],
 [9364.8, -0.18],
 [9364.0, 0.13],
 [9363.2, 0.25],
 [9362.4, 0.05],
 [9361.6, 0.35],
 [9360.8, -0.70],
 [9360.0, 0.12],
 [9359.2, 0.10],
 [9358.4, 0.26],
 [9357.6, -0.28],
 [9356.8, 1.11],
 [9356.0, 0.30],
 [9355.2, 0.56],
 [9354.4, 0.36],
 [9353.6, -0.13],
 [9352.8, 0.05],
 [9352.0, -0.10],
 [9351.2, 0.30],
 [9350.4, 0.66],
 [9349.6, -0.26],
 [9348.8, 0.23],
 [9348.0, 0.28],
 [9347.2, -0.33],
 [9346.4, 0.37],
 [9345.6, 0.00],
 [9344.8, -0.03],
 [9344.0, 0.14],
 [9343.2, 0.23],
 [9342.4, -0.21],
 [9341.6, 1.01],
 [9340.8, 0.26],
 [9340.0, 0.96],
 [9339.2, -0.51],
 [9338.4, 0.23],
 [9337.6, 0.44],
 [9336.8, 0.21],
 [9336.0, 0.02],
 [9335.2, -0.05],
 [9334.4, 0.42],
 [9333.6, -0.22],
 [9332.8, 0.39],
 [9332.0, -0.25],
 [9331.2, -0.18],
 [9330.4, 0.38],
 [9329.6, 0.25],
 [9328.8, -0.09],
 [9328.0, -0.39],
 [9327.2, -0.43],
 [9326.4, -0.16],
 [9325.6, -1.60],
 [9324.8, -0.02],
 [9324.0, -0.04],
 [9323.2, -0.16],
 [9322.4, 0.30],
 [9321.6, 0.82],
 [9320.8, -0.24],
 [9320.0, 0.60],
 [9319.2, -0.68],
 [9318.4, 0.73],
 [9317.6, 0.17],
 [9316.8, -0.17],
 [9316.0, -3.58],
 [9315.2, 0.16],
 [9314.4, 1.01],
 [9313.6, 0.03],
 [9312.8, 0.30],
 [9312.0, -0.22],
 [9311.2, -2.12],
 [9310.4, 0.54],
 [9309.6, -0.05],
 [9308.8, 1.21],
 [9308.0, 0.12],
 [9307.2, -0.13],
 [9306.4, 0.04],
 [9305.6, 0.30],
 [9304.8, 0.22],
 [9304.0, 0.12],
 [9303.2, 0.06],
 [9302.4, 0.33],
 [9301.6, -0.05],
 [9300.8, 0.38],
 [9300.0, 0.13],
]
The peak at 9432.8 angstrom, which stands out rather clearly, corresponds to [O II]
